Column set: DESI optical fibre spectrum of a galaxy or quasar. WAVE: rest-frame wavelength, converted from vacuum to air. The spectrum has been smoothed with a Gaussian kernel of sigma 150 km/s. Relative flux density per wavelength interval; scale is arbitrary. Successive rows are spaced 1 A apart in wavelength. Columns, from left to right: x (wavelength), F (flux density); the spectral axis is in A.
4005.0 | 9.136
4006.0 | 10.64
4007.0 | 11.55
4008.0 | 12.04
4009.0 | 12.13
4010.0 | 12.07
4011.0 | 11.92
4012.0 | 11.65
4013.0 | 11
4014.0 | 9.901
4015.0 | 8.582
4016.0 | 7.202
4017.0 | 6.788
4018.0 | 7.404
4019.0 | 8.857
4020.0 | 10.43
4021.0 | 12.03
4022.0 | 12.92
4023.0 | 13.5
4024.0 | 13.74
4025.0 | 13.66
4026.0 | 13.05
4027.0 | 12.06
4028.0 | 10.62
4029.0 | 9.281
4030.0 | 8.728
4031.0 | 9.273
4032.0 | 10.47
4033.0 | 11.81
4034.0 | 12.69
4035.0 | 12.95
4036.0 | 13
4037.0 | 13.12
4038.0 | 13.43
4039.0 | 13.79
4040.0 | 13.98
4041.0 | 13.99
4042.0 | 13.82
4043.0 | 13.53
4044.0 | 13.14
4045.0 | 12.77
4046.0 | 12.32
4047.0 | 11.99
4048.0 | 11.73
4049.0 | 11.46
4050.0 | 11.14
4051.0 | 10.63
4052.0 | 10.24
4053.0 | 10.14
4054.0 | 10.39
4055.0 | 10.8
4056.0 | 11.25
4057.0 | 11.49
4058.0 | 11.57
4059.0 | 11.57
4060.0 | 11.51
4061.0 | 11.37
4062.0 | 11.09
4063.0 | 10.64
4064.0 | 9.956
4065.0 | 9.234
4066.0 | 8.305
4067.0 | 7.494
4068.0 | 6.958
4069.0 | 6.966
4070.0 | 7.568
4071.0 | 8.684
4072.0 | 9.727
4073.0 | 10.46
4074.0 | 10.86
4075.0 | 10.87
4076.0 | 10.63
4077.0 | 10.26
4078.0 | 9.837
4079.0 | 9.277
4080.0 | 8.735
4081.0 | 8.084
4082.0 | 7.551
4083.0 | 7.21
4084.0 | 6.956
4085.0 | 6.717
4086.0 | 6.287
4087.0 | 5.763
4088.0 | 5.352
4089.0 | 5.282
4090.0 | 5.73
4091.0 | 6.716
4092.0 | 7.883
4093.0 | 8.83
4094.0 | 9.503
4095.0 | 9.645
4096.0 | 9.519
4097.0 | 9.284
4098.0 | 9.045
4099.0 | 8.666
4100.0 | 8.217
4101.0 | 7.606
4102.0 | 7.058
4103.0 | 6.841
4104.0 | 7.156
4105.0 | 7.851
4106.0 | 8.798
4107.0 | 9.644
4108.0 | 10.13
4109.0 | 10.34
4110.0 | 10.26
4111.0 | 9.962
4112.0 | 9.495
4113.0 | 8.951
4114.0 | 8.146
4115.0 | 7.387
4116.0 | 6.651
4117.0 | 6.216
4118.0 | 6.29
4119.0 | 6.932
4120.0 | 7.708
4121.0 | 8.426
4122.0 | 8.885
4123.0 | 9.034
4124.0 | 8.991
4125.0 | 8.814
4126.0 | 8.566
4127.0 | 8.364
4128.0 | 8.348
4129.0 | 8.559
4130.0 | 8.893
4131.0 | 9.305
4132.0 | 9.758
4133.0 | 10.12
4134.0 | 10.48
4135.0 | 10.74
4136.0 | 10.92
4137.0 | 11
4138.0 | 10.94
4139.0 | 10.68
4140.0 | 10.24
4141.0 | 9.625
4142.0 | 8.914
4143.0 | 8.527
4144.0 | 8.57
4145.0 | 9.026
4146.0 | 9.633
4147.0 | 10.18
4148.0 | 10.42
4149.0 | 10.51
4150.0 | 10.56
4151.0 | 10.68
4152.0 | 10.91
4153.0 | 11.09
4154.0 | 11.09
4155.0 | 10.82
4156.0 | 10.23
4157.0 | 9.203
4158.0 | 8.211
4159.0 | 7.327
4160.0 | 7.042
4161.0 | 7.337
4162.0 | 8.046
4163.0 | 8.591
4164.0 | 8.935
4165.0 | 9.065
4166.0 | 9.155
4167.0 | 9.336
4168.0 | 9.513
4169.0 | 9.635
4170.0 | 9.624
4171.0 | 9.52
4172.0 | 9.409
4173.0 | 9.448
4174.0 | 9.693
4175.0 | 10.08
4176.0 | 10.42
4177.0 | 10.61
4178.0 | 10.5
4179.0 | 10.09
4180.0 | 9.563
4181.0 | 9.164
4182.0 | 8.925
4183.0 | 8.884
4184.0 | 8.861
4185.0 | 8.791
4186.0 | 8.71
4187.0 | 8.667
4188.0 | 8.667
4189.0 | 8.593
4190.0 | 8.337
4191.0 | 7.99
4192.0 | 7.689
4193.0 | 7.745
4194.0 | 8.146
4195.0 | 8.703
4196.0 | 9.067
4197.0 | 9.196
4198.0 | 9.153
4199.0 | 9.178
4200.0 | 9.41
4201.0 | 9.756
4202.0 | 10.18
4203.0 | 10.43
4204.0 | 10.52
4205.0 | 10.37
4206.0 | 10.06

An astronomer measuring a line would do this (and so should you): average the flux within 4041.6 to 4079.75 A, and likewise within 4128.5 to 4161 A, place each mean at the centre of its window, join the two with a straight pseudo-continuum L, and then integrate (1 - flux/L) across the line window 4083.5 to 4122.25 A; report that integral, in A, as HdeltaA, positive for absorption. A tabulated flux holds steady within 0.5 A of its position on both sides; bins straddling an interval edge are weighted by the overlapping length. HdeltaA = 8.4 A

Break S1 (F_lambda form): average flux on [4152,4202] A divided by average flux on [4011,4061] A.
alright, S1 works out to 0.80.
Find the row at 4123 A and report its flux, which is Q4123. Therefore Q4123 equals 9.034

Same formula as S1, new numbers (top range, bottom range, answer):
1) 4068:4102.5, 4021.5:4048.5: 0.66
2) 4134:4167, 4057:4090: 1.09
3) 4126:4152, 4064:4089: 1.18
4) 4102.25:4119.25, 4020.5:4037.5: 0.70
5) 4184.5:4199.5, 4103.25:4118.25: 1.01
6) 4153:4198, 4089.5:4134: 1.07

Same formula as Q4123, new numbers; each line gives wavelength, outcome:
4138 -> 10.94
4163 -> 8.591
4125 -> 8.814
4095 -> 9.645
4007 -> 11.55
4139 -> 10.68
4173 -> 9.448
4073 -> 10.46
